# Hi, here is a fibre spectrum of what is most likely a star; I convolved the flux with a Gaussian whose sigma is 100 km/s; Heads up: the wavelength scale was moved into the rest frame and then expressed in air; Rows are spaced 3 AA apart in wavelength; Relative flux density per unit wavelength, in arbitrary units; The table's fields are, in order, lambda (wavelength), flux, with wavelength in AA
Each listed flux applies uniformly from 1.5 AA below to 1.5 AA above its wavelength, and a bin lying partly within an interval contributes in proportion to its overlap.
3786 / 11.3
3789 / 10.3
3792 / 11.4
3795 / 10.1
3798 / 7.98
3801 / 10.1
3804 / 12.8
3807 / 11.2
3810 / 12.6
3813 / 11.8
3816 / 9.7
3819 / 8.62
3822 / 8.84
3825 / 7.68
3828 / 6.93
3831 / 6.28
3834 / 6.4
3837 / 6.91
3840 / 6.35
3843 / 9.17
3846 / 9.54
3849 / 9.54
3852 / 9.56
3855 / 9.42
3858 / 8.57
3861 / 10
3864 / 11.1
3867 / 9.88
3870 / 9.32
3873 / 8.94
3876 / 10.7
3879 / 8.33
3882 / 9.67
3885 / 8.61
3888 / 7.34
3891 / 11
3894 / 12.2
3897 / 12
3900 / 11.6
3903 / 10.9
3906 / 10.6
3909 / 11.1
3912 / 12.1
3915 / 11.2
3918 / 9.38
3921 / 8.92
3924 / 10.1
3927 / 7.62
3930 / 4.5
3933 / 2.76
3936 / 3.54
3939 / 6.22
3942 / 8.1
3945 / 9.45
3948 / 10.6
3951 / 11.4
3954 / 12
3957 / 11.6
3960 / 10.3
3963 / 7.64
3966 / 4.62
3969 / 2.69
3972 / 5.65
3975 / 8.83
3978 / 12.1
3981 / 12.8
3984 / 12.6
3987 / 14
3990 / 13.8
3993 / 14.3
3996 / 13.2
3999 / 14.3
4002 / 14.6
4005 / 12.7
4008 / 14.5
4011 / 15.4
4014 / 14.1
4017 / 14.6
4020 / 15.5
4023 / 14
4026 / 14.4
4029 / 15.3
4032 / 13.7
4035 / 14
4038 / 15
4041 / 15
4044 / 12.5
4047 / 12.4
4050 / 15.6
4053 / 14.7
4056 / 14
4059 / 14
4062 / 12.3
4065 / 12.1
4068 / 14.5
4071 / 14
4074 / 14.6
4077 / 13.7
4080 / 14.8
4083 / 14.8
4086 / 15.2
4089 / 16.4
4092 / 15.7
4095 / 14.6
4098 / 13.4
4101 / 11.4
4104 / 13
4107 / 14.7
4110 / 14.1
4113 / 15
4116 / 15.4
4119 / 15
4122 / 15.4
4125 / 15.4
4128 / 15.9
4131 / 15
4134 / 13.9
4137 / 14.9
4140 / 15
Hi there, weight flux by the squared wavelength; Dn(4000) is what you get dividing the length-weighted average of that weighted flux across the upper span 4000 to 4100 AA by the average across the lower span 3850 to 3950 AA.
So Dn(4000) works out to 1.67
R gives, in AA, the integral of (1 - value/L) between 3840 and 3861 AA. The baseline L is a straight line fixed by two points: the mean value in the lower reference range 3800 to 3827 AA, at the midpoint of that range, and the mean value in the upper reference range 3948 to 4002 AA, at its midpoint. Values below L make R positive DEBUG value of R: 2.6 AA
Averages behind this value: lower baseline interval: 10.3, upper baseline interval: 10.8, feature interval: 9.14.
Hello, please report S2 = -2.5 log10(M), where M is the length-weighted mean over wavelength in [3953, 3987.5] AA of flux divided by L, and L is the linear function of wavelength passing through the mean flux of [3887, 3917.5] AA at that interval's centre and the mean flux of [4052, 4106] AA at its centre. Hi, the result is 0.28 mag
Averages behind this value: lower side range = 11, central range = 9.41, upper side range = 14.1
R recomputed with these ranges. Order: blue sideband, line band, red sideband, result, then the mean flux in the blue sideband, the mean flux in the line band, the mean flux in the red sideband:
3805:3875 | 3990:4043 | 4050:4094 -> -4.99 AA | 9.1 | 14.4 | 14.4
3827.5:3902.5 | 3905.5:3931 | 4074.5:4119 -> 2.06 AA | 9.23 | 9.56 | 14.5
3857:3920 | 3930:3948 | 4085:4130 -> 8.01 AA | 10.2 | 6.27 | 14.7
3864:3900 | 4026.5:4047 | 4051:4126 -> -1.39 AA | 9.95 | 14.1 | 14.3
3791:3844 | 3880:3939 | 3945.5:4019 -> 7.48 AA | 9.14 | 9.13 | 11.6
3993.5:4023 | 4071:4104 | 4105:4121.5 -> 0.71 AA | 14.3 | 14.4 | 14.8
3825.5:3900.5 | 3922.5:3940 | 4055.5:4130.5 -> 8.01 AA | 9.12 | 5.78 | 14.4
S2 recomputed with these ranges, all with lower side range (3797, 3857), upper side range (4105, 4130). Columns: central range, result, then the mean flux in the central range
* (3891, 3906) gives -0.09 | 11.5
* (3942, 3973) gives 0.33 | 8.62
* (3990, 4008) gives -0.10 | 13.9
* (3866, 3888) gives 0.10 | 9.2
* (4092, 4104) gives 0.09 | 13.4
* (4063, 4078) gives 0.03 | 13.7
